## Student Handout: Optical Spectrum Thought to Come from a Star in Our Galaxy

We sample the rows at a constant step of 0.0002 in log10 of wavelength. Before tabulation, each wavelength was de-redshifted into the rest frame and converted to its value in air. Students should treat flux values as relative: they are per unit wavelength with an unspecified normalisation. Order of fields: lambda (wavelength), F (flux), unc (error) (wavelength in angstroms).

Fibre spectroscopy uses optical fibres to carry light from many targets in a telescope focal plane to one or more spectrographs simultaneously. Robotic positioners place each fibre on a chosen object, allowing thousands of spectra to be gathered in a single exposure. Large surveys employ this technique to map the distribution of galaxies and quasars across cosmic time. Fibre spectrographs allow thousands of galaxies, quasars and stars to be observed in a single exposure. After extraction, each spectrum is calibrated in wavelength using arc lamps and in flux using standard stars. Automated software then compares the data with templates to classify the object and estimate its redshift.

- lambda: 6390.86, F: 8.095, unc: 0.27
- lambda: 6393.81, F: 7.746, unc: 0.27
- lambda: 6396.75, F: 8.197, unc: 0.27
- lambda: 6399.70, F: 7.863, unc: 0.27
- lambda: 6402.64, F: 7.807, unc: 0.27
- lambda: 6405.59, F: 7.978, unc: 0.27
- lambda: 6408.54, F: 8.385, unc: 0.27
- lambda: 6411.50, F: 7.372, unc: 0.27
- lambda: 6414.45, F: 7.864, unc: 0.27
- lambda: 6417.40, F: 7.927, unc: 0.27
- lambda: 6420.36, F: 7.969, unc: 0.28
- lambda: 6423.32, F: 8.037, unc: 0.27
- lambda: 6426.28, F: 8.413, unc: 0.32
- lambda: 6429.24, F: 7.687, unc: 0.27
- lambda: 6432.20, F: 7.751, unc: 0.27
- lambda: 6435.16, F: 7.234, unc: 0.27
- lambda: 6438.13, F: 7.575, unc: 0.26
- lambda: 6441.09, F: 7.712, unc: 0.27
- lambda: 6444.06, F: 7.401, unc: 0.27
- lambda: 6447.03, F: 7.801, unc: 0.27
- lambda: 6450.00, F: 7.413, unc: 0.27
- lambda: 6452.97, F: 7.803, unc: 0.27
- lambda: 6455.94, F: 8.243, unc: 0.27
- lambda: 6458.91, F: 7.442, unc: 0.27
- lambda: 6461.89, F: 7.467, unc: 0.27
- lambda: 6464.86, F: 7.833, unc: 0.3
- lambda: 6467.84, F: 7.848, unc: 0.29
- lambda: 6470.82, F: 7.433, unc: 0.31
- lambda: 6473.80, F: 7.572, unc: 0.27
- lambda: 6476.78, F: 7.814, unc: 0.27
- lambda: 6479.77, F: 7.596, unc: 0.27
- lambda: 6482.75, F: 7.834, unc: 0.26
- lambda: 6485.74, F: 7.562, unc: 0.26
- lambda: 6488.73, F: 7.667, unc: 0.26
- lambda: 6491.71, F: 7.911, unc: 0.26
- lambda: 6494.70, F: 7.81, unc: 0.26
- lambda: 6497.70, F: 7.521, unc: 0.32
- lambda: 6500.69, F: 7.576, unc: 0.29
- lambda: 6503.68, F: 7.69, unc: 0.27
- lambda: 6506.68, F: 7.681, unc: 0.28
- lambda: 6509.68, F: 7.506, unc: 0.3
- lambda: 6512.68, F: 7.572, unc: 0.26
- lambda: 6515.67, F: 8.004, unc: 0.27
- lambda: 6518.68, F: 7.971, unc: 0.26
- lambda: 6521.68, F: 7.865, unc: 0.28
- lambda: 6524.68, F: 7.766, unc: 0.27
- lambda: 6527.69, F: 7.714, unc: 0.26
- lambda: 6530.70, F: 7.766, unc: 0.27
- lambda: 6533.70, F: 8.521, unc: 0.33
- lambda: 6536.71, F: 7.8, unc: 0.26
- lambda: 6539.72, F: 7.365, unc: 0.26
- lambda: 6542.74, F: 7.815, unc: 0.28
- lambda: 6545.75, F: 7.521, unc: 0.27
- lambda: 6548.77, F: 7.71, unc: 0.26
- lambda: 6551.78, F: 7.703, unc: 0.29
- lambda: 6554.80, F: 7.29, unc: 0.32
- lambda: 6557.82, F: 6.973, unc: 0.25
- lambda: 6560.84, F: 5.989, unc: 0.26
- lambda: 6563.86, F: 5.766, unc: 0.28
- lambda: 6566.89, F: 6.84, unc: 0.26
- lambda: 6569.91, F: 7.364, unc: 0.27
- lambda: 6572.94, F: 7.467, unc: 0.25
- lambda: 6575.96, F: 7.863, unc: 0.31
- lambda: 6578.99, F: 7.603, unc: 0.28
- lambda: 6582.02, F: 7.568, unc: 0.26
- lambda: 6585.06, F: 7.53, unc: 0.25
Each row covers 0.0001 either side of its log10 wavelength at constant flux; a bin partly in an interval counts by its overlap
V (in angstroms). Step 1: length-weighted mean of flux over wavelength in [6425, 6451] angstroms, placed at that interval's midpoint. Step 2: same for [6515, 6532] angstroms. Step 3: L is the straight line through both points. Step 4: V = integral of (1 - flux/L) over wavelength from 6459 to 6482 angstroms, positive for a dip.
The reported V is 0.3 angstroms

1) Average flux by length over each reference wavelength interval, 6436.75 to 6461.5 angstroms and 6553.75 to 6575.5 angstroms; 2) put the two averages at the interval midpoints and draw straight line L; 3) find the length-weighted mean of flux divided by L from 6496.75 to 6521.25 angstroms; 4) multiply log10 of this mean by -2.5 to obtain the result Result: -0.07 mag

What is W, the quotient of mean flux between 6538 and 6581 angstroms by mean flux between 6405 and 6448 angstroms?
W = 0.9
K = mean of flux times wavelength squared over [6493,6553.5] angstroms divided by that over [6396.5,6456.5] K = 1.02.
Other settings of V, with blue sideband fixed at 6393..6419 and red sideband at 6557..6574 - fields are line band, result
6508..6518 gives -0.9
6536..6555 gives -2.1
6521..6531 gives -1.1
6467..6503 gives -1.8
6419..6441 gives -0.2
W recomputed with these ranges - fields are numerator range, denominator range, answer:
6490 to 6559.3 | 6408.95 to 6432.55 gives 0.97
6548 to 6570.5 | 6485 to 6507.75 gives 0.90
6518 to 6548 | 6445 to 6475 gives 1.02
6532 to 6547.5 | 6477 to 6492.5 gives 1.01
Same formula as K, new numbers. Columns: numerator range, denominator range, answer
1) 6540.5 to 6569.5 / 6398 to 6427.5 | 0.93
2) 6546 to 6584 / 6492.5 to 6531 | 0.95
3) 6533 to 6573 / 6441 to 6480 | 0.97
